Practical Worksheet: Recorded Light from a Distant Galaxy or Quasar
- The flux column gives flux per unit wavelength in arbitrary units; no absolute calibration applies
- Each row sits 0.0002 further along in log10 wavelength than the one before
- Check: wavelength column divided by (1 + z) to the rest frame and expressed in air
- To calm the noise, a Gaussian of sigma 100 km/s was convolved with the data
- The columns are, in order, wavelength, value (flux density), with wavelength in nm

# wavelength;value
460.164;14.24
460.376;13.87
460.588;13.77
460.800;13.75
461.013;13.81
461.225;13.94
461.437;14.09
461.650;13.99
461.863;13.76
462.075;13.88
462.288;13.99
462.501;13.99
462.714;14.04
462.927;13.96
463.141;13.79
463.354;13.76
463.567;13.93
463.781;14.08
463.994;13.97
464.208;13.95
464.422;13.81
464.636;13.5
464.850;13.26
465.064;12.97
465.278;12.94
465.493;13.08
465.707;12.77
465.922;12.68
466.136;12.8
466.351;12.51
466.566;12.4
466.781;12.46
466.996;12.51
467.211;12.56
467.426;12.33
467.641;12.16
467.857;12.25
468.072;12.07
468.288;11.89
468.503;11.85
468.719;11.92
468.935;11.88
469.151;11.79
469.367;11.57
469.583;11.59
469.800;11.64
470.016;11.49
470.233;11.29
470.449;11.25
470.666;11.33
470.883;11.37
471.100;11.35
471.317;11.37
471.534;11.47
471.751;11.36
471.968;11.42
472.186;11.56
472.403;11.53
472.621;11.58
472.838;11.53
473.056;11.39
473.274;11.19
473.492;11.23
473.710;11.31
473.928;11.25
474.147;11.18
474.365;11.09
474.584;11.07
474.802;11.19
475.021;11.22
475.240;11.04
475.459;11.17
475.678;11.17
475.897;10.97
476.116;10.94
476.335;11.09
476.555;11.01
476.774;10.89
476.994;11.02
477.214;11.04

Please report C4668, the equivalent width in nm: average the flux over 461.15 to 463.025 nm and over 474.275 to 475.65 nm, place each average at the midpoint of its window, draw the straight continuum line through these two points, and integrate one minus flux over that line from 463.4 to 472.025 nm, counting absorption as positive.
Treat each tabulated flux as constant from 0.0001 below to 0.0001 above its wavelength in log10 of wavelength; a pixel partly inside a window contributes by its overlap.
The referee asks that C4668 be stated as 0.28 nm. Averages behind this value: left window 14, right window 11.1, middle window 12.3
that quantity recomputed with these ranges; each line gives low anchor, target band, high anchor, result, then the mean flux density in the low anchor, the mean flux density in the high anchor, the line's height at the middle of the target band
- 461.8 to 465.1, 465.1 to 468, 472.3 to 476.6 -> 0.11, 13.8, 11.2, 13.1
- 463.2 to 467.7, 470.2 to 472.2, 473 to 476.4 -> 0.09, 13.1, 11.2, 11.9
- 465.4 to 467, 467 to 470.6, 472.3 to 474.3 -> 0.10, 12.7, 11.3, 12.2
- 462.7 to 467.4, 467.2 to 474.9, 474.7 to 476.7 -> 0.30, 13.2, 11.1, 12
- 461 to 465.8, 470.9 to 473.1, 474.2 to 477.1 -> 0.07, 13.7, 11.1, 11.9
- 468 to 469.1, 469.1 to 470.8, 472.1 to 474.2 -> 0.04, 11.9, 11.4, 11.7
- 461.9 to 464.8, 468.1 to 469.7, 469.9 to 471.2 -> 0.02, 13.9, 11.3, 11.9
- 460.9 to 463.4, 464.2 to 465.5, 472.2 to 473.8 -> 0.00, 13.9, 11.4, 13.3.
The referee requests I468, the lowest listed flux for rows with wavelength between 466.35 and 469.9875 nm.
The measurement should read 11.57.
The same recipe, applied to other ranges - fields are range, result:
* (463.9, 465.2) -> 12.97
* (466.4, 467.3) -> 12.4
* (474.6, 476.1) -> 10.97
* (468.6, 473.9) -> 11.19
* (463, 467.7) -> 12.16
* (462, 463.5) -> 13.76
